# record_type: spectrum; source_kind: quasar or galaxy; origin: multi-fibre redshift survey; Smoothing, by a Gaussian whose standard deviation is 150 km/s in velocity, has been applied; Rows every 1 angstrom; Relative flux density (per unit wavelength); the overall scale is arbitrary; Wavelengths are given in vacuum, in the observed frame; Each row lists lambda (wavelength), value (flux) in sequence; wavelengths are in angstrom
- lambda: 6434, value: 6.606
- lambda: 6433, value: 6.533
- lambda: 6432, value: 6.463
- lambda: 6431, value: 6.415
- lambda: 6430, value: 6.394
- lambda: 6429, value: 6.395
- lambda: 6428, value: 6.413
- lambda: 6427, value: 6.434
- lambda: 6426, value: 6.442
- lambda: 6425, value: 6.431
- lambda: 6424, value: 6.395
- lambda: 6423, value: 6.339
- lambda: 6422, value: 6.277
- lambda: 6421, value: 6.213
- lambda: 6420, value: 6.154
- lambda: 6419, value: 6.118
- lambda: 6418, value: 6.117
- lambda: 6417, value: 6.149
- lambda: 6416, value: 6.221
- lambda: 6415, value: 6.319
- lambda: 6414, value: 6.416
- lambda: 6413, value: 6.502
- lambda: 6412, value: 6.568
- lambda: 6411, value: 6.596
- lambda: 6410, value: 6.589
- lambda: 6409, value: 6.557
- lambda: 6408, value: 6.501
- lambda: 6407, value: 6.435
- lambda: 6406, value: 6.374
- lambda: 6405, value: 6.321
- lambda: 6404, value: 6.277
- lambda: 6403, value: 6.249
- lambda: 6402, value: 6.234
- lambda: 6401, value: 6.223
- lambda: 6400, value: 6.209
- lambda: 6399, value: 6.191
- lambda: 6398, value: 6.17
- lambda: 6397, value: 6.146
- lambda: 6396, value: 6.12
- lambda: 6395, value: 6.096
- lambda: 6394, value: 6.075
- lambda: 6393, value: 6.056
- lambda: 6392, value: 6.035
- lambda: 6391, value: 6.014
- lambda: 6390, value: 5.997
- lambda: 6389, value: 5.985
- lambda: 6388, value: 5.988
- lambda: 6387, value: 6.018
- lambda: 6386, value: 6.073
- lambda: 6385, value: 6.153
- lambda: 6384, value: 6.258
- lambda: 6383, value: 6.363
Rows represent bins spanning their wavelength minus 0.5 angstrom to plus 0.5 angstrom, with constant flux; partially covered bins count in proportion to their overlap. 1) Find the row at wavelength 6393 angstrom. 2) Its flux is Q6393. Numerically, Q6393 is 6.056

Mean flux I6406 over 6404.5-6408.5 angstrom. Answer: 6.41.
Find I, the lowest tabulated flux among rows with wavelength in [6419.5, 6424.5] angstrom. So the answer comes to 6.154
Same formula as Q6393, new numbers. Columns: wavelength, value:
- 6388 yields 5.988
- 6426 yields 6.442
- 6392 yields 6.035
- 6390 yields 5.997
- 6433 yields 6.533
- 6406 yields 6.374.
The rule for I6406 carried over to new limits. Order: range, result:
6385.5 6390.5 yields 6.01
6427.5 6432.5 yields 6.42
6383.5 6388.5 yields 6.1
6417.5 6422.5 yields 6.18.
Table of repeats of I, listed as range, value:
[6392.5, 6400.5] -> 6.056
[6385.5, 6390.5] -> 5.985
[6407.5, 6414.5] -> 6.416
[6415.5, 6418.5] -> 6.117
